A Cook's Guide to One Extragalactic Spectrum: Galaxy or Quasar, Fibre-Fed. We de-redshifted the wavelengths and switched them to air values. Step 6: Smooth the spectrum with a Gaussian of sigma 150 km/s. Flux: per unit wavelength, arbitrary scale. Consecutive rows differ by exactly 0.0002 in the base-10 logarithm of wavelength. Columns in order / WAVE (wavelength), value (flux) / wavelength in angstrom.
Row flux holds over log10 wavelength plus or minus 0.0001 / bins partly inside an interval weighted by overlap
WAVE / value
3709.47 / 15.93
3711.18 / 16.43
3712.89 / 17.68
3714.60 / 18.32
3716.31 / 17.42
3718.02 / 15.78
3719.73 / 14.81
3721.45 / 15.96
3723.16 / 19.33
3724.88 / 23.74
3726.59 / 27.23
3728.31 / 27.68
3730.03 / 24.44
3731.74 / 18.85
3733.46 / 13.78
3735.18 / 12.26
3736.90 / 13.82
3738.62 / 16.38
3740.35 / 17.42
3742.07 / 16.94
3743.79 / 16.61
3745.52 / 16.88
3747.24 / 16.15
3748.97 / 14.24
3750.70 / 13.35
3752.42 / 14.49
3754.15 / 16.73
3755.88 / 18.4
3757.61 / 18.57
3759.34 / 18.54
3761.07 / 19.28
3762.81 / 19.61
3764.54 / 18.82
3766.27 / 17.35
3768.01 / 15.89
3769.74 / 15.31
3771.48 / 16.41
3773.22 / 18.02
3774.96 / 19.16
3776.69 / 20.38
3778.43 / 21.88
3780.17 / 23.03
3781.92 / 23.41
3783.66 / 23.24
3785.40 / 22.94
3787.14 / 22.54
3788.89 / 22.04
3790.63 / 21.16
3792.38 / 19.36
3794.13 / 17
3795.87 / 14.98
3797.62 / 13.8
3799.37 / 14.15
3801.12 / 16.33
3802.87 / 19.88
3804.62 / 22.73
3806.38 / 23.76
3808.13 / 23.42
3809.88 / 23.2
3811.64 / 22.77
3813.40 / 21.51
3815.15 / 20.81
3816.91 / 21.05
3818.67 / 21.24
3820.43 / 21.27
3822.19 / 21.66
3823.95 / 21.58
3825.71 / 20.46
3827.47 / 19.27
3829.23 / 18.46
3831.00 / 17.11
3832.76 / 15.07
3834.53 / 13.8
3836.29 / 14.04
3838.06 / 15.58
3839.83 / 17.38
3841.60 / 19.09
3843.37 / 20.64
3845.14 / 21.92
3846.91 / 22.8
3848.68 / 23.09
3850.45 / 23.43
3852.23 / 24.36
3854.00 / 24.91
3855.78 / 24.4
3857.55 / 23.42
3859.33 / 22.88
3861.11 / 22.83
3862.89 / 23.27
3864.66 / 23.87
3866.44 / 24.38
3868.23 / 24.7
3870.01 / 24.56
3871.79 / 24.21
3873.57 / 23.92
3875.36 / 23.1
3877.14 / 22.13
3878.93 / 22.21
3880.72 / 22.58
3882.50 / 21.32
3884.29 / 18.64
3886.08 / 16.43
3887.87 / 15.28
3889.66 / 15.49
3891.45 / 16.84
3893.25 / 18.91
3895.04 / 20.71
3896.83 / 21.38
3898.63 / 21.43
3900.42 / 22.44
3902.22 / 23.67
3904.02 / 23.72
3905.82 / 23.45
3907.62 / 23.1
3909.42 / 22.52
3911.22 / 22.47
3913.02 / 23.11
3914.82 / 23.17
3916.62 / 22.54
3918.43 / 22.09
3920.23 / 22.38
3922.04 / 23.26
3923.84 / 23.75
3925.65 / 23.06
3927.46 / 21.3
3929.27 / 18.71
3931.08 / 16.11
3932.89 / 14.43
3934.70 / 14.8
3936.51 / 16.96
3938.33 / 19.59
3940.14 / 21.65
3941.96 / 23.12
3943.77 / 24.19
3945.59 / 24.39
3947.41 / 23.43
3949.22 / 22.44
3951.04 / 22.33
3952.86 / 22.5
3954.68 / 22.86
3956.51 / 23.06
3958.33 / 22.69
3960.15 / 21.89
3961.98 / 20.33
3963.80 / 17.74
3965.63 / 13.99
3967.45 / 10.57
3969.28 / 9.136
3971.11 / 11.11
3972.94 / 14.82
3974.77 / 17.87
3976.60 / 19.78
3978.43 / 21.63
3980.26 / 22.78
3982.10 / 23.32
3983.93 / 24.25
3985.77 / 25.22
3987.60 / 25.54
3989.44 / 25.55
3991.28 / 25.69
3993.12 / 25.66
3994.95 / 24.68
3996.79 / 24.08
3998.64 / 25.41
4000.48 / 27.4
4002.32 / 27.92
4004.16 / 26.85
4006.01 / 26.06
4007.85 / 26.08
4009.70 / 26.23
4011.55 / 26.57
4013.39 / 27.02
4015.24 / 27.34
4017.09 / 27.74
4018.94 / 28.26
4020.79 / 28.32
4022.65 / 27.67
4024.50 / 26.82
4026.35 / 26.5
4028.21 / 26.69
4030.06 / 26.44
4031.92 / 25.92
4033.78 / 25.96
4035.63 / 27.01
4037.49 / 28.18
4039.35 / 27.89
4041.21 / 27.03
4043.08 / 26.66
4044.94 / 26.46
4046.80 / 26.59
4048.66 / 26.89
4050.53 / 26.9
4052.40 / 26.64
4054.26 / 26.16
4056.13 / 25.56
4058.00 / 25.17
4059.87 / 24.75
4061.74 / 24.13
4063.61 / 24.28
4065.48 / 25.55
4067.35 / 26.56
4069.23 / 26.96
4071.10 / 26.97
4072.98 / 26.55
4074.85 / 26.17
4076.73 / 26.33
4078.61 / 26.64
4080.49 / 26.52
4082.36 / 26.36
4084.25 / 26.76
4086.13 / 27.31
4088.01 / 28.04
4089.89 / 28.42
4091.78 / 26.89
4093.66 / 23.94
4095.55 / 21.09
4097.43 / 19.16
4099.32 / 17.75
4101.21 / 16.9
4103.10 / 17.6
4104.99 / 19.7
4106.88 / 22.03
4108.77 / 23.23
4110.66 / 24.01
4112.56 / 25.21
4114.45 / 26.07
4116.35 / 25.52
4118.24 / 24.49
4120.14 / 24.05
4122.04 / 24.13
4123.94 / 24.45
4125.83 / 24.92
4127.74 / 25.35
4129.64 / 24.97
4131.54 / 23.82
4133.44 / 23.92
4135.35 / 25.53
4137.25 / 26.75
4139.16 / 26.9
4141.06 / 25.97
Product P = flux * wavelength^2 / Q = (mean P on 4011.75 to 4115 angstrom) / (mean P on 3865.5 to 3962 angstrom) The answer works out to 1.28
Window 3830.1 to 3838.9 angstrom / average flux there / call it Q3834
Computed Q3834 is 15.1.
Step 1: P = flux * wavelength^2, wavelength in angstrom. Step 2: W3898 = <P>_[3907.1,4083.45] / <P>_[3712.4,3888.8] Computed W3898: 1.3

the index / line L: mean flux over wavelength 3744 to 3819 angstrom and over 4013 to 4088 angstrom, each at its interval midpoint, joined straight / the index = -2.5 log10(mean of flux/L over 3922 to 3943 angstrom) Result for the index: 0.19 mag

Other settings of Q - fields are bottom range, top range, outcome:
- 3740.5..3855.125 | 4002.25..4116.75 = 1.51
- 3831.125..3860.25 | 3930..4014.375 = 1.14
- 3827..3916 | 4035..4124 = 1.31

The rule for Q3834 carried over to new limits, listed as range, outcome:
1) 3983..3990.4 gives 25.1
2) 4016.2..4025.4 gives 27.8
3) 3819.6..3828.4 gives 20.8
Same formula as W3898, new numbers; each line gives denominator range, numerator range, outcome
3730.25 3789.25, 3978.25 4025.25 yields 1.63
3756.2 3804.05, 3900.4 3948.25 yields 1.22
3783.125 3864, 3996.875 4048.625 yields 1.45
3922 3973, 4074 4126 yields 1.33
